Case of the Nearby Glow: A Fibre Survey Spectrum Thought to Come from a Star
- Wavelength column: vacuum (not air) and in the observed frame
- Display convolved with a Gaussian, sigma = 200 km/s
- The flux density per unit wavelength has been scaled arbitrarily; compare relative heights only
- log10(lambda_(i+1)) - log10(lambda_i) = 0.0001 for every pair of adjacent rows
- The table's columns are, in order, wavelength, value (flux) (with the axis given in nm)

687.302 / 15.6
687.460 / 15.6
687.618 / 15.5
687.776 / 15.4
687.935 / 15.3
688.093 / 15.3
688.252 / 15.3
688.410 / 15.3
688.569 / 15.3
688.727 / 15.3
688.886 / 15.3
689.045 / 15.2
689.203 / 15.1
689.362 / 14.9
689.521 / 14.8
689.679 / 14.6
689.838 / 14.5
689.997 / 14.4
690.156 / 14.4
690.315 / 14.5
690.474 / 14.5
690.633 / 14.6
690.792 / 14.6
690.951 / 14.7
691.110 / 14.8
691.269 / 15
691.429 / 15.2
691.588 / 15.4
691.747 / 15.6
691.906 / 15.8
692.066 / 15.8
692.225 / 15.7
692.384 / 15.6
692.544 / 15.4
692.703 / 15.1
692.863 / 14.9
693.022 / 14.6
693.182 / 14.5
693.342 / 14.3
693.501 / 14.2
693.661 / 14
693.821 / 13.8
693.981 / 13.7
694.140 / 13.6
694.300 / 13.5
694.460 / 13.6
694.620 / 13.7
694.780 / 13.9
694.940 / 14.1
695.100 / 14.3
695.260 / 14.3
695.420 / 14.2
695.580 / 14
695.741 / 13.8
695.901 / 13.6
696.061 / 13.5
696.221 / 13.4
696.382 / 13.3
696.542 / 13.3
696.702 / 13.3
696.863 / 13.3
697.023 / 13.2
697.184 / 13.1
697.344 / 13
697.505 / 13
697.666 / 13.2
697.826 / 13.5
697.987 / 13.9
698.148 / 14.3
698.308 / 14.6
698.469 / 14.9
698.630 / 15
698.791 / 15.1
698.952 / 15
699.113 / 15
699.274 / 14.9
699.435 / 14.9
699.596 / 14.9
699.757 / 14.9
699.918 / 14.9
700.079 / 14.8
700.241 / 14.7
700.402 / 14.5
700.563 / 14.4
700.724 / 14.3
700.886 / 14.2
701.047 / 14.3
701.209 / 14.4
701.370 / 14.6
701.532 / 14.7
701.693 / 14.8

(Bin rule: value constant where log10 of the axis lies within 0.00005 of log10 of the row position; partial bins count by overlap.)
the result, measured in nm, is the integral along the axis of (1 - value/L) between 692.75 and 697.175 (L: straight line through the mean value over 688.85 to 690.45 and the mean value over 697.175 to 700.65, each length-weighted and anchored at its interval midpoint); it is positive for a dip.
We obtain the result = 0.22 nm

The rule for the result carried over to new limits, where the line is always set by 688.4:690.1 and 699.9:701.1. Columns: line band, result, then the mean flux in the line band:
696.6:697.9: 0.127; 13.2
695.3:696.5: 0.081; 13.7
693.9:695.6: 0.096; 13.9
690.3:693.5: -0.038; 15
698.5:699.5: -0.029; 15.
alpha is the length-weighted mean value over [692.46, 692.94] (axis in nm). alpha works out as 15.1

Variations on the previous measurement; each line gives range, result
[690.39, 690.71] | 14.5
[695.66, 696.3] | 13.6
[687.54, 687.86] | 15.4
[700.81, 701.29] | 14.3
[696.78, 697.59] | 13.1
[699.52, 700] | 14.9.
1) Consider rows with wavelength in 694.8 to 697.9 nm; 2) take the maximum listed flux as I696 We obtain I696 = 14.3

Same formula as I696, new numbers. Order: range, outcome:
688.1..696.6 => 15.8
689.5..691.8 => 15.6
